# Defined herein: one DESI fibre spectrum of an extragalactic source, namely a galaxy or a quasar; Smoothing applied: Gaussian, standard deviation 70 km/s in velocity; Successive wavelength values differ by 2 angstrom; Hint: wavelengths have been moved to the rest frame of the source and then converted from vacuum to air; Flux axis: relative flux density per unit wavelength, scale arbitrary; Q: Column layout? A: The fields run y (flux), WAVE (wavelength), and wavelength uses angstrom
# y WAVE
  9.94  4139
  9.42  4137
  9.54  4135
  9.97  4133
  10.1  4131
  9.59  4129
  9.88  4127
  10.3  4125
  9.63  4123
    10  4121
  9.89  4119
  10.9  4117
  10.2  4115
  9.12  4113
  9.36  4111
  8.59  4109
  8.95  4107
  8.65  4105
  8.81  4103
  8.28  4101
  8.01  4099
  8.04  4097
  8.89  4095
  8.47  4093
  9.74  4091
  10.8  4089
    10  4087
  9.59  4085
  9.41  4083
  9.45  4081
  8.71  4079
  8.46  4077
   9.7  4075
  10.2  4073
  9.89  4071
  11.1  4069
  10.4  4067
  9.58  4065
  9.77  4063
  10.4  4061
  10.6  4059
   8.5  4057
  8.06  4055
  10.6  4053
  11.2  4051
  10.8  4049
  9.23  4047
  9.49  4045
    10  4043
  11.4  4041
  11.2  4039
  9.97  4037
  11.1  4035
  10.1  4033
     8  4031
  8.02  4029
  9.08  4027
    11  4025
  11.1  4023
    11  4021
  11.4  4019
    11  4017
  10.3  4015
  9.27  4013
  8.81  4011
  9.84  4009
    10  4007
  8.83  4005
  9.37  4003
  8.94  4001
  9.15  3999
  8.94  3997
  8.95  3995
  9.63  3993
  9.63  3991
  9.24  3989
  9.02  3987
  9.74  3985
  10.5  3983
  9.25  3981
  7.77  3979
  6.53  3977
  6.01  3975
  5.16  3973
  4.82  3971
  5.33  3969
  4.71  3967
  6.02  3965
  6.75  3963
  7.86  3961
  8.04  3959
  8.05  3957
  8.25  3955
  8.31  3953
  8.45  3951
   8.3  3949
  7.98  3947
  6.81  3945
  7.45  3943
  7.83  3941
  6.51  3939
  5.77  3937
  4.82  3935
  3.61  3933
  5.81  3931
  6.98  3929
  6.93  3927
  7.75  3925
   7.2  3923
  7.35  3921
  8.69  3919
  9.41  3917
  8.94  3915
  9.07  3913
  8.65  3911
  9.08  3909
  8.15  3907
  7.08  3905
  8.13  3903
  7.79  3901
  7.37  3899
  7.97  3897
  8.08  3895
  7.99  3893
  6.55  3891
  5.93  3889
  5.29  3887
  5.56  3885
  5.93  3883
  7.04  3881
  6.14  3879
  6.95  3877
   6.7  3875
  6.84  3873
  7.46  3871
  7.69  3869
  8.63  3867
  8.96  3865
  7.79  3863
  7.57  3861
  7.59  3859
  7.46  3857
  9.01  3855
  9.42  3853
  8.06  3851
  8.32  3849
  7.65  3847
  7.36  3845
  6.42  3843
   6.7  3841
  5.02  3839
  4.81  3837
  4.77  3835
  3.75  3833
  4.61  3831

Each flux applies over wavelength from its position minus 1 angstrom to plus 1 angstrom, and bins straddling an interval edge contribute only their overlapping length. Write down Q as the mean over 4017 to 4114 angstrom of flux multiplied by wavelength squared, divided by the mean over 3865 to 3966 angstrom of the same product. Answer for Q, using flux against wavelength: 1.42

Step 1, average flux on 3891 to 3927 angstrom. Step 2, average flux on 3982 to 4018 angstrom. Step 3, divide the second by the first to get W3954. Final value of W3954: 1.2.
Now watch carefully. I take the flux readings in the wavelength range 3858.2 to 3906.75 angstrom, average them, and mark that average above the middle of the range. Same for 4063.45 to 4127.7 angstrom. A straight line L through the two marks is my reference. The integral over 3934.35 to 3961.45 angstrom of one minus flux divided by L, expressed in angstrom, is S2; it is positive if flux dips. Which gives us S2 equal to 1.5 angstrom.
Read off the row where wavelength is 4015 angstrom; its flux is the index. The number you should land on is 10.3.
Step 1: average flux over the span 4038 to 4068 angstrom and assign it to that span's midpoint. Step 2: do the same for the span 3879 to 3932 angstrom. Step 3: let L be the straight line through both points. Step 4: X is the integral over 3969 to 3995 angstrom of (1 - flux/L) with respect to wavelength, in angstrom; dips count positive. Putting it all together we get 2.4 angstrom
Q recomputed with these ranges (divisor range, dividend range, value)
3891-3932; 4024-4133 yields 1.33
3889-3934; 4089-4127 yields 1.34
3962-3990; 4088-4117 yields 1.34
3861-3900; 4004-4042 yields 1.52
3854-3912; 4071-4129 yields 1.41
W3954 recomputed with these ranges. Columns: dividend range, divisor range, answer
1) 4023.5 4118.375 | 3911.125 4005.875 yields 1.25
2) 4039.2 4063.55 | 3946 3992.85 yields 1.31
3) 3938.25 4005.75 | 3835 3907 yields 1.09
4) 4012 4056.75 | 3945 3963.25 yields 1.27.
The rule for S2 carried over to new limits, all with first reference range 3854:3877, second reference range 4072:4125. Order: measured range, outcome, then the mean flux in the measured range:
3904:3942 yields 3.7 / 7.35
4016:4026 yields -2.6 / 11.1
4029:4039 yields -1.0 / 9.76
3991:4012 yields -1.4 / 9.26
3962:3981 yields 5.4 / 6.08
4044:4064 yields -1.9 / 9.87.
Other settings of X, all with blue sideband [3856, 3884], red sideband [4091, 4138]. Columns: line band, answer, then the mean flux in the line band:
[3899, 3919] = -2.01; 8.43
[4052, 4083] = -2.54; 9.69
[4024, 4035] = -0.97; 9.41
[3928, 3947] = 3.91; 6.27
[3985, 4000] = -1.65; 9.26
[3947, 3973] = 3.32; 7.04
